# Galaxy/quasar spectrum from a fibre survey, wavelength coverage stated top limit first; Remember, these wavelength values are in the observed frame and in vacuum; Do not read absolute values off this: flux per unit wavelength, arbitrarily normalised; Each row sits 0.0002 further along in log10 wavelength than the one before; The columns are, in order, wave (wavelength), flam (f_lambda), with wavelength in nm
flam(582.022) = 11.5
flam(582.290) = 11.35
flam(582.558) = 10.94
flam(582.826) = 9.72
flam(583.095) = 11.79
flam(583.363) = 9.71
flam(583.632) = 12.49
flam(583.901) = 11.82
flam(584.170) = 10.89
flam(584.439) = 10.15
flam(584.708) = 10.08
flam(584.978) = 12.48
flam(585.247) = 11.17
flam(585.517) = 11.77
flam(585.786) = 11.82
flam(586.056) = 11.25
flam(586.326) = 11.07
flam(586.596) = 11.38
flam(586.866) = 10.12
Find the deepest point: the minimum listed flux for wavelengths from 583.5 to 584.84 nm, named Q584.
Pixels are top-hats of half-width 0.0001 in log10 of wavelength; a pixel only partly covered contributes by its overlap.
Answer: 10.08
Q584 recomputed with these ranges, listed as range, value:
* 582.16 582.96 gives 9.72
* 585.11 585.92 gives 11.17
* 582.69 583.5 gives 9.71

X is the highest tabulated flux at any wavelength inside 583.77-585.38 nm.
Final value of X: 12.48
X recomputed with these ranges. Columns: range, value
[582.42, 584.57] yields 12.49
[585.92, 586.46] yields 11.25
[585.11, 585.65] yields 11.77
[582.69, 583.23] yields 11.79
